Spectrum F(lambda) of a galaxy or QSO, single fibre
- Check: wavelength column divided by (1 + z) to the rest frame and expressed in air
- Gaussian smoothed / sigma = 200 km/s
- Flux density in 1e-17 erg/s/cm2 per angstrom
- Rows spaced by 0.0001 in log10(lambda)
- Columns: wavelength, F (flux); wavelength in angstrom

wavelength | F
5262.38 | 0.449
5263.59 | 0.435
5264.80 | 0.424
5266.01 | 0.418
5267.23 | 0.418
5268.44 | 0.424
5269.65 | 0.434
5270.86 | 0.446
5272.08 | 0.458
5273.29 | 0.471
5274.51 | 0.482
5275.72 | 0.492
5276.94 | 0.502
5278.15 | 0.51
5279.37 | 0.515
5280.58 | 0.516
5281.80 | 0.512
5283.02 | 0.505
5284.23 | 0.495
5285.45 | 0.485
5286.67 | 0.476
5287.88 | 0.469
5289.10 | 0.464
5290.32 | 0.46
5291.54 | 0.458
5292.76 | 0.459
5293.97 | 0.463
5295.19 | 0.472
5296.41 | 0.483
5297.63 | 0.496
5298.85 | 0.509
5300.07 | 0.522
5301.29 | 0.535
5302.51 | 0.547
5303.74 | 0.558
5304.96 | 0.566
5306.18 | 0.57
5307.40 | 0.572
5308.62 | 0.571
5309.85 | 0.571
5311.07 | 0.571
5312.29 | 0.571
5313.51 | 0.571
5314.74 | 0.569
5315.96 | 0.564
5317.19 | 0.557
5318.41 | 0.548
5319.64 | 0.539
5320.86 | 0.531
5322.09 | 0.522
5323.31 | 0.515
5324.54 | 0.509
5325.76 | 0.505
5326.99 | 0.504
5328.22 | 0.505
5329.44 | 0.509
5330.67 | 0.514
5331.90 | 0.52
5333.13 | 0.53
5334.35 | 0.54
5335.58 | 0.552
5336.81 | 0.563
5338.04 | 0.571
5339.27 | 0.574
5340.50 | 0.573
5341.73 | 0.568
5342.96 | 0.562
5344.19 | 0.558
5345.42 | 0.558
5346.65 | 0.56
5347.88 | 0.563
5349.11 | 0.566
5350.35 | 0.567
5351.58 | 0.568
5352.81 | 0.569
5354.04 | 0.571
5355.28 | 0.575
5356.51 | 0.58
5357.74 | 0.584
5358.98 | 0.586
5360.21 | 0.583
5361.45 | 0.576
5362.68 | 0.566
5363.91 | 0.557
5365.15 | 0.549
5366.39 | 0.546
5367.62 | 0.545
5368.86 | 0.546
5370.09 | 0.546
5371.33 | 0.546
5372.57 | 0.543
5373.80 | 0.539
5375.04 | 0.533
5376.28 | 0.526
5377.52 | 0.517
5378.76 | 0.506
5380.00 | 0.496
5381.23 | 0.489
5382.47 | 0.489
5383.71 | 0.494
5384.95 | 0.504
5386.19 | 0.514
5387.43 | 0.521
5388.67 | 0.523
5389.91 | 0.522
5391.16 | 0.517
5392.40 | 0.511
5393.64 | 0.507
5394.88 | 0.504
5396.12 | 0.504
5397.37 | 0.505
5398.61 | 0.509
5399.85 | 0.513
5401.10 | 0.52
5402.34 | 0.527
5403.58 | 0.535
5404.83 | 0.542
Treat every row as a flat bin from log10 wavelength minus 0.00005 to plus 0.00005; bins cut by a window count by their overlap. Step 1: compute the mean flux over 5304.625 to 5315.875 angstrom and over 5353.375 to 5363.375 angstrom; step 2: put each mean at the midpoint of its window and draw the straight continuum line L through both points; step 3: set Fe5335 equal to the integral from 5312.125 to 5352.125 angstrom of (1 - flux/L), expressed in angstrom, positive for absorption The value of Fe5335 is 1.9 angstrom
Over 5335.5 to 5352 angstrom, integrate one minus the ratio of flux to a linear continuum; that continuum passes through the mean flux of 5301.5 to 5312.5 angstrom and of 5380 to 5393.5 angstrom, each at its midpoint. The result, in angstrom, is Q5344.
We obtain -0.8 angstrom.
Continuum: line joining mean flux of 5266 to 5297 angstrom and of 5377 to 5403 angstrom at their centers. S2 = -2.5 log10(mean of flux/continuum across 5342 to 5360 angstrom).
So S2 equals -0.15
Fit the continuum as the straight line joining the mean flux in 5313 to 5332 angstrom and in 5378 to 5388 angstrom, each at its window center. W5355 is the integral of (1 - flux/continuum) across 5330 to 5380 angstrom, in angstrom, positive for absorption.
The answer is -3.8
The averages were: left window 0.53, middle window 0.554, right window 0.502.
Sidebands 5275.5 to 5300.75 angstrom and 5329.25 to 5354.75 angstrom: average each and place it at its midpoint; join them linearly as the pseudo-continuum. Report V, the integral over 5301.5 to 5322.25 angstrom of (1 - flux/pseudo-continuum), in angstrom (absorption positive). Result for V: -1.6 angstrom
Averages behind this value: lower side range 0.489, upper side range 0.556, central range 0.559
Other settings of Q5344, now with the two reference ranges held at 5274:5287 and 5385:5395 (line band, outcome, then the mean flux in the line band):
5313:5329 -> -0.9 angstrom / 0.533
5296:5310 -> -1.1 angstrom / 0.541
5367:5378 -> -0.6 angstrom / 0.538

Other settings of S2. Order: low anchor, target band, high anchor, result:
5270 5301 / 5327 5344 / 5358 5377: -0.03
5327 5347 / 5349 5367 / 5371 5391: -0.07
